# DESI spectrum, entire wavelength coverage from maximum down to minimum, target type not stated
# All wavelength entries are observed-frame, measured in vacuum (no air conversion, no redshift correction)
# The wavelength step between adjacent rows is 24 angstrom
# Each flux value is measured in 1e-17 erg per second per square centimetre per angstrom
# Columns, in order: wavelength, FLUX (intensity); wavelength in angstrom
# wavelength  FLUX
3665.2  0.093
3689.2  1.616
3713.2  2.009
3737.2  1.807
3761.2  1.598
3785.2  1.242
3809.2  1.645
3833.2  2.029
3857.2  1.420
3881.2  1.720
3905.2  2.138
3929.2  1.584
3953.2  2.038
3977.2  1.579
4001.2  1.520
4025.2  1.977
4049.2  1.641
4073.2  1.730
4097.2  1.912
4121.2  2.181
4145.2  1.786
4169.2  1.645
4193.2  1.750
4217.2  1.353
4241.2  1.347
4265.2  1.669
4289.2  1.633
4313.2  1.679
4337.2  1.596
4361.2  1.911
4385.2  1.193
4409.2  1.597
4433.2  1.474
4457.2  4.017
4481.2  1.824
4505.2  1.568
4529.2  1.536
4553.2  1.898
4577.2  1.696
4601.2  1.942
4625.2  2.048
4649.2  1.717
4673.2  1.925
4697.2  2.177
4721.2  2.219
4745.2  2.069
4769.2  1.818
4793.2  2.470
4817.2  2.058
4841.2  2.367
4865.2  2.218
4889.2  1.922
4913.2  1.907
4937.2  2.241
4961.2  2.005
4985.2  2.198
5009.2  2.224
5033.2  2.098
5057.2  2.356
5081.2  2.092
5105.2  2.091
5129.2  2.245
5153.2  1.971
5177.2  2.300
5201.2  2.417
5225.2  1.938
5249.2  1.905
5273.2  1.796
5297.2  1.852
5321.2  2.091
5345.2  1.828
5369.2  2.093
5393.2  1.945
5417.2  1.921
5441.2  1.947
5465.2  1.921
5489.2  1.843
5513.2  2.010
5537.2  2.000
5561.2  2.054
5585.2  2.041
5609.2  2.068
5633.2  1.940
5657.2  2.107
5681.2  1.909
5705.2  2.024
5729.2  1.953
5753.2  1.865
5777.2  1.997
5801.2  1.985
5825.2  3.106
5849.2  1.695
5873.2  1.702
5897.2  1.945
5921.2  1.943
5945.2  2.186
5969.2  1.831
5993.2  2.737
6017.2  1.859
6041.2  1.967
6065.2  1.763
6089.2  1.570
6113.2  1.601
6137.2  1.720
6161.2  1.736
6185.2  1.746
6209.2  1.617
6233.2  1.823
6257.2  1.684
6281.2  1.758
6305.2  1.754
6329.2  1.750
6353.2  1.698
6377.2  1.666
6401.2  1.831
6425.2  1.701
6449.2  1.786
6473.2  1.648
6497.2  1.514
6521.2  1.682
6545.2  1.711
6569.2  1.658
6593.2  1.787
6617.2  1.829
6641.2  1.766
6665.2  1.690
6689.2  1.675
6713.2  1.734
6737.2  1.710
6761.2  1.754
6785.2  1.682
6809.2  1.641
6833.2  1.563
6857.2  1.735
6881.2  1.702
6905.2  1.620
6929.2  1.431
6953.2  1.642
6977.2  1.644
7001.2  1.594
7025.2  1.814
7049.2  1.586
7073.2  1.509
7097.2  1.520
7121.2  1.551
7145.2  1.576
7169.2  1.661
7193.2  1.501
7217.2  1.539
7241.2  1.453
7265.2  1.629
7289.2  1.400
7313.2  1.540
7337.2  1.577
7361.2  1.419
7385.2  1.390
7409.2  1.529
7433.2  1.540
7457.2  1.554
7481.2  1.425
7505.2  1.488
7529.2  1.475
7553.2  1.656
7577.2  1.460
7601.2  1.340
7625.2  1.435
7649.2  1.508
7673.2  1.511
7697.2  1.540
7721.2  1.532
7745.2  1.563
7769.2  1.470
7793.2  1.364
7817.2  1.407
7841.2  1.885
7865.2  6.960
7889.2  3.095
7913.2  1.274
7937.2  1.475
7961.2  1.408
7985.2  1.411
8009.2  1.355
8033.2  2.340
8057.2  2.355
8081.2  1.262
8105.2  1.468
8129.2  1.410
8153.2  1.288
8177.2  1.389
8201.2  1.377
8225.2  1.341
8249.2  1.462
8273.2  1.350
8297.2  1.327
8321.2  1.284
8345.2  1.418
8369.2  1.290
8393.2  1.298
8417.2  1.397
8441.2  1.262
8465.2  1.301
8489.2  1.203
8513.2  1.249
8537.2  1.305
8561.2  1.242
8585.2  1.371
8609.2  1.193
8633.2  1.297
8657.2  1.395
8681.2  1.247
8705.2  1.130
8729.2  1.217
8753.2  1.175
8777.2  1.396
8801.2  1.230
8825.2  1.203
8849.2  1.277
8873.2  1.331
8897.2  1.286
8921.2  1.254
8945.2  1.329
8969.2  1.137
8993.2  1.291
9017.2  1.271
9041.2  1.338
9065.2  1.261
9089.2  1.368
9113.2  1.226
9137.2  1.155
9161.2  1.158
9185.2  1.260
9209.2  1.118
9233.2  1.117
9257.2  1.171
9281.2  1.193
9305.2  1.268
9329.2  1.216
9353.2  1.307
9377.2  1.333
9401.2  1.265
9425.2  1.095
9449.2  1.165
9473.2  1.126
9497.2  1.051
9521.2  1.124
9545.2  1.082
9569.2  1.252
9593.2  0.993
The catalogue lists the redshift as 0.20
